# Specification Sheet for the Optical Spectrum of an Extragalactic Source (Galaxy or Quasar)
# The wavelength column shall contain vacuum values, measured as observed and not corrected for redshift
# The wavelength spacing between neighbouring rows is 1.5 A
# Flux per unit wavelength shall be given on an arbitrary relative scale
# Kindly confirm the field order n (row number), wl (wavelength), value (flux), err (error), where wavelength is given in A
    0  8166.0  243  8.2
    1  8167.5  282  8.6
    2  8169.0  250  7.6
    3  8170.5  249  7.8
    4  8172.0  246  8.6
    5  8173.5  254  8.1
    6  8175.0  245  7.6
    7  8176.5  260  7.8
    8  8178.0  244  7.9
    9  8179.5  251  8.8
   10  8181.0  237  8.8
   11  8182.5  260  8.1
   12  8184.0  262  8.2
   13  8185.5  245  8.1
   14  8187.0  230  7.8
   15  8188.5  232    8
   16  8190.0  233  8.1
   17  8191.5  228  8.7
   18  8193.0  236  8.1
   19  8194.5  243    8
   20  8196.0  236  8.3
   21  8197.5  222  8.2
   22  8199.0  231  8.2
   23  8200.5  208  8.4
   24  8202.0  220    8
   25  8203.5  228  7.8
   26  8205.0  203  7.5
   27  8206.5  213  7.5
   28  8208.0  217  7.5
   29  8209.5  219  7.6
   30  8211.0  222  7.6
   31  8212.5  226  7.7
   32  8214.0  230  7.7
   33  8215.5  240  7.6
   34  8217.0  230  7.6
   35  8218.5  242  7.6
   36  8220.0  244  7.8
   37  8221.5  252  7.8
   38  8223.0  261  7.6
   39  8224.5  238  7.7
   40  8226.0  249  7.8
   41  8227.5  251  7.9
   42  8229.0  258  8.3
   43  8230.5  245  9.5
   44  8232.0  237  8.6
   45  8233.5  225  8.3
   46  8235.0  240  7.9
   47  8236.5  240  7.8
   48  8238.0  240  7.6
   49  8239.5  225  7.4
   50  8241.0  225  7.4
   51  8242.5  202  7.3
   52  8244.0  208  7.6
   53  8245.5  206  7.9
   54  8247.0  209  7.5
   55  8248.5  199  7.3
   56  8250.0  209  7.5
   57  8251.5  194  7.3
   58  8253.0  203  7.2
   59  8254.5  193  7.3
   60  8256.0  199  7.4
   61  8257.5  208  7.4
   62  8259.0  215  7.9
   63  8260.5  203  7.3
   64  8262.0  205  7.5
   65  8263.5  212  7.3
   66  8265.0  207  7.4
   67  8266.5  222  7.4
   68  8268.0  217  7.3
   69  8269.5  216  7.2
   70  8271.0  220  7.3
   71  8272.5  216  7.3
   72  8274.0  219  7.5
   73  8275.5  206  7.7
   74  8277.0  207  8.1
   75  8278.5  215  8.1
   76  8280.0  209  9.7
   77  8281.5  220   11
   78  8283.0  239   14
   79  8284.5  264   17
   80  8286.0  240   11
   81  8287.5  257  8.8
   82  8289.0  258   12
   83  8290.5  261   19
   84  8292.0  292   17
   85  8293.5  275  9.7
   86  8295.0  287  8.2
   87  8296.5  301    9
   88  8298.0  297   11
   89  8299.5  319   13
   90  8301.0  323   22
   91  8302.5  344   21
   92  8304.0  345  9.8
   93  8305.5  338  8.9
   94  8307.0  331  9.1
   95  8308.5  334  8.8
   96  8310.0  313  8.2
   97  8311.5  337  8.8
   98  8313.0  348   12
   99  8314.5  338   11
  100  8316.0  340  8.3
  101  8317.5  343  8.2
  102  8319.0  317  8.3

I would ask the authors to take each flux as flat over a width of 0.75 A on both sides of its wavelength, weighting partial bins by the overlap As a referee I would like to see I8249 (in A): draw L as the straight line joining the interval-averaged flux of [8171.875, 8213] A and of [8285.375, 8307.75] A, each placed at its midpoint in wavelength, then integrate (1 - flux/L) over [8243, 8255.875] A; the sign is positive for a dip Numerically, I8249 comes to 3.2 A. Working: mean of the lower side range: 234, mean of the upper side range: 298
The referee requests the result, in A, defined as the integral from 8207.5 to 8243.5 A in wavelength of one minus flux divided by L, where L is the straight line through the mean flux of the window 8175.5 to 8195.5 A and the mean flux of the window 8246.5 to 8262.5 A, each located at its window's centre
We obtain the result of -2.60 A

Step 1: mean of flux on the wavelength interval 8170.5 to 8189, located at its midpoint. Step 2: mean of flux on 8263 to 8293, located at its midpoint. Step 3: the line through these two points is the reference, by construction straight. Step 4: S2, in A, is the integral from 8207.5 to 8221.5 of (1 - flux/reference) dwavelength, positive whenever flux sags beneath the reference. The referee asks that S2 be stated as 0.6 A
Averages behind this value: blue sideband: 247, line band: 231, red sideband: 230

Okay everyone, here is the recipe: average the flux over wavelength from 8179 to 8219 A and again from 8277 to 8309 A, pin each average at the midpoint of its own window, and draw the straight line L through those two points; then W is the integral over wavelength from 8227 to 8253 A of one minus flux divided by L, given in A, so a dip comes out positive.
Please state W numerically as 3.0 A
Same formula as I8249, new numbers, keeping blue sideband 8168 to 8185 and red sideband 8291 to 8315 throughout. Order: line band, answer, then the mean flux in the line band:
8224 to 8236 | 1.59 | 243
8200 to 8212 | 2.26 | 217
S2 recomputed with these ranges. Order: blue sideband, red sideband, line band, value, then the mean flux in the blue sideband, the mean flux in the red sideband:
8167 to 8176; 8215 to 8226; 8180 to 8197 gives 0.71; 254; 244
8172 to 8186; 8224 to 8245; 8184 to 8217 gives 2.25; 251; 234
